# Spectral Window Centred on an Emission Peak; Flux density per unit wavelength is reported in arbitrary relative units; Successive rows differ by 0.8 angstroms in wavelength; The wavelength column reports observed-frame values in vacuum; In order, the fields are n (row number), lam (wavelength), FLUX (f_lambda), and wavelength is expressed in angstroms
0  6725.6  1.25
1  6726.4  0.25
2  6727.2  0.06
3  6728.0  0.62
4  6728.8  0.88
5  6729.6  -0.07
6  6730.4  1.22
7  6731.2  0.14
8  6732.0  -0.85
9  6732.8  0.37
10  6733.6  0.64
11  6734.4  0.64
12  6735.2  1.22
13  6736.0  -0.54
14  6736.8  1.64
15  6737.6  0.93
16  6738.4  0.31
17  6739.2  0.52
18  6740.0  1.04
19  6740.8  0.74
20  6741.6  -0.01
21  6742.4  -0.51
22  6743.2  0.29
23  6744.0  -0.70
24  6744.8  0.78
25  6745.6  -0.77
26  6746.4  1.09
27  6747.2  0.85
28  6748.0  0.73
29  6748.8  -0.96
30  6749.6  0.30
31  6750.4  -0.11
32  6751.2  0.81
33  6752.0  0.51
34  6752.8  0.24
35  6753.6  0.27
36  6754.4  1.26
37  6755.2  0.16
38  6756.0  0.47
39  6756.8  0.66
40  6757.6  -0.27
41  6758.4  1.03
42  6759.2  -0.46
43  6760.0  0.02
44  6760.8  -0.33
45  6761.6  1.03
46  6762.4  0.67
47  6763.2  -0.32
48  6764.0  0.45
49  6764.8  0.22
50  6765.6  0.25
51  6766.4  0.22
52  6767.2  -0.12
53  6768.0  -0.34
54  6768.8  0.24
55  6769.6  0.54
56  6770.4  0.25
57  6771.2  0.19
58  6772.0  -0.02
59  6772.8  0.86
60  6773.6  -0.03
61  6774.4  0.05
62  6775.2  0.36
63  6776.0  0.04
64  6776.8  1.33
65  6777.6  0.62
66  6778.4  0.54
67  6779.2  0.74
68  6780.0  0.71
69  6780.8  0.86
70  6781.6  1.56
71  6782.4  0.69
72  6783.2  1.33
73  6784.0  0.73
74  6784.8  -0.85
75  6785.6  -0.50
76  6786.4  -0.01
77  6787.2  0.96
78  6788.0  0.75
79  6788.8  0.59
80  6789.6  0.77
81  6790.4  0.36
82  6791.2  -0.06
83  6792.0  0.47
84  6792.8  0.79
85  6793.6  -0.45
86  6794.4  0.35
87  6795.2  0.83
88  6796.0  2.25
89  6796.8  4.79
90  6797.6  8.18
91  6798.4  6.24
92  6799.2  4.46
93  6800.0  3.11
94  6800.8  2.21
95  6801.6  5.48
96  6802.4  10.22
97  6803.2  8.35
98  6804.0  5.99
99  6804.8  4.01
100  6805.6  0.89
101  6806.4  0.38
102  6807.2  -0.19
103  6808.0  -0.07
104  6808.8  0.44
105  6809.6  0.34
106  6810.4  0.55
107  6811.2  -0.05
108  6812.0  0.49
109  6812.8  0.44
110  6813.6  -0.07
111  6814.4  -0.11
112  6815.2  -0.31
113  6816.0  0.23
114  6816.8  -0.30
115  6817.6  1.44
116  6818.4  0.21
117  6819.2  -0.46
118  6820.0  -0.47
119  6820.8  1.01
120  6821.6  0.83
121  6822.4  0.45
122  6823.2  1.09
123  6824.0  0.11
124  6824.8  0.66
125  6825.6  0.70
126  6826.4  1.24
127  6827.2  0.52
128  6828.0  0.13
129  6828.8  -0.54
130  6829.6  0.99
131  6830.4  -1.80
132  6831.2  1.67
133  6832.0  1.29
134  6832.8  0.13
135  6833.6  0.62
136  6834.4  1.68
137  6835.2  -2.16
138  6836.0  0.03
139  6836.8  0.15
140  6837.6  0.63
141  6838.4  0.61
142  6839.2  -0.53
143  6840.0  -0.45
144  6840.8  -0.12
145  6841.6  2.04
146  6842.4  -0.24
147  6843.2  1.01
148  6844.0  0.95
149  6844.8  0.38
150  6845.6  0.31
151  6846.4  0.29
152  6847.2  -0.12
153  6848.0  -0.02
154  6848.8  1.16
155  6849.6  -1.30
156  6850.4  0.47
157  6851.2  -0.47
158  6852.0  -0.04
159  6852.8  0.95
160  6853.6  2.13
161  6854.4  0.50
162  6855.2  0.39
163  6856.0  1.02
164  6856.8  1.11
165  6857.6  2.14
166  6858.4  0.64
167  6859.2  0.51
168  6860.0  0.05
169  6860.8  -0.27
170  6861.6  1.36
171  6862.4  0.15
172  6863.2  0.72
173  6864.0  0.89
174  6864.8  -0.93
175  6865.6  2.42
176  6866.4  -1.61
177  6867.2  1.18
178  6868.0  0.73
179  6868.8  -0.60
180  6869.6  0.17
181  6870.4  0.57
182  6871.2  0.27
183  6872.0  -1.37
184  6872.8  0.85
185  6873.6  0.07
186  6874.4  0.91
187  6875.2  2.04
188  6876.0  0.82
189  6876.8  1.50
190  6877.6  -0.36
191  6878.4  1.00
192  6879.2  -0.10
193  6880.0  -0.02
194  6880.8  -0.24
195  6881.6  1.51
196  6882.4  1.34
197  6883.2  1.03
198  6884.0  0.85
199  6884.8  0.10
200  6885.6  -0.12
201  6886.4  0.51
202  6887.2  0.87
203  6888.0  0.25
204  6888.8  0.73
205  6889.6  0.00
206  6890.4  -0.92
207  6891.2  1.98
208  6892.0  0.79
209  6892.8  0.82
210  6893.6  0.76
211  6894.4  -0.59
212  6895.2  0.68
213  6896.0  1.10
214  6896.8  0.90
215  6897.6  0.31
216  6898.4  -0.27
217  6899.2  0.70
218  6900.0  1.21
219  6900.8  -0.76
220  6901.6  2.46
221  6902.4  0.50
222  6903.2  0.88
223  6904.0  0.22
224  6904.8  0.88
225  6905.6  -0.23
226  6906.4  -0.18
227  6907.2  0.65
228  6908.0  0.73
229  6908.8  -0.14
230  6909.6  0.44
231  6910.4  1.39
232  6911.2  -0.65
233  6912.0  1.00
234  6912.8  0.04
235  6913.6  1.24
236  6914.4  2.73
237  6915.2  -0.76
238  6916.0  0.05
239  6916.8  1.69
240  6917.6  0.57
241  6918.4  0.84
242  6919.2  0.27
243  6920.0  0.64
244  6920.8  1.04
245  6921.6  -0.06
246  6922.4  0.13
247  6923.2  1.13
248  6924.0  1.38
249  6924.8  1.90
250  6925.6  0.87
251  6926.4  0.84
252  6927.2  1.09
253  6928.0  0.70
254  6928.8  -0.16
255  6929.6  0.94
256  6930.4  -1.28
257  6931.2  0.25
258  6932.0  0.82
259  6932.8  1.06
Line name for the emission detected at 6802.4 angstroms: [O II]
